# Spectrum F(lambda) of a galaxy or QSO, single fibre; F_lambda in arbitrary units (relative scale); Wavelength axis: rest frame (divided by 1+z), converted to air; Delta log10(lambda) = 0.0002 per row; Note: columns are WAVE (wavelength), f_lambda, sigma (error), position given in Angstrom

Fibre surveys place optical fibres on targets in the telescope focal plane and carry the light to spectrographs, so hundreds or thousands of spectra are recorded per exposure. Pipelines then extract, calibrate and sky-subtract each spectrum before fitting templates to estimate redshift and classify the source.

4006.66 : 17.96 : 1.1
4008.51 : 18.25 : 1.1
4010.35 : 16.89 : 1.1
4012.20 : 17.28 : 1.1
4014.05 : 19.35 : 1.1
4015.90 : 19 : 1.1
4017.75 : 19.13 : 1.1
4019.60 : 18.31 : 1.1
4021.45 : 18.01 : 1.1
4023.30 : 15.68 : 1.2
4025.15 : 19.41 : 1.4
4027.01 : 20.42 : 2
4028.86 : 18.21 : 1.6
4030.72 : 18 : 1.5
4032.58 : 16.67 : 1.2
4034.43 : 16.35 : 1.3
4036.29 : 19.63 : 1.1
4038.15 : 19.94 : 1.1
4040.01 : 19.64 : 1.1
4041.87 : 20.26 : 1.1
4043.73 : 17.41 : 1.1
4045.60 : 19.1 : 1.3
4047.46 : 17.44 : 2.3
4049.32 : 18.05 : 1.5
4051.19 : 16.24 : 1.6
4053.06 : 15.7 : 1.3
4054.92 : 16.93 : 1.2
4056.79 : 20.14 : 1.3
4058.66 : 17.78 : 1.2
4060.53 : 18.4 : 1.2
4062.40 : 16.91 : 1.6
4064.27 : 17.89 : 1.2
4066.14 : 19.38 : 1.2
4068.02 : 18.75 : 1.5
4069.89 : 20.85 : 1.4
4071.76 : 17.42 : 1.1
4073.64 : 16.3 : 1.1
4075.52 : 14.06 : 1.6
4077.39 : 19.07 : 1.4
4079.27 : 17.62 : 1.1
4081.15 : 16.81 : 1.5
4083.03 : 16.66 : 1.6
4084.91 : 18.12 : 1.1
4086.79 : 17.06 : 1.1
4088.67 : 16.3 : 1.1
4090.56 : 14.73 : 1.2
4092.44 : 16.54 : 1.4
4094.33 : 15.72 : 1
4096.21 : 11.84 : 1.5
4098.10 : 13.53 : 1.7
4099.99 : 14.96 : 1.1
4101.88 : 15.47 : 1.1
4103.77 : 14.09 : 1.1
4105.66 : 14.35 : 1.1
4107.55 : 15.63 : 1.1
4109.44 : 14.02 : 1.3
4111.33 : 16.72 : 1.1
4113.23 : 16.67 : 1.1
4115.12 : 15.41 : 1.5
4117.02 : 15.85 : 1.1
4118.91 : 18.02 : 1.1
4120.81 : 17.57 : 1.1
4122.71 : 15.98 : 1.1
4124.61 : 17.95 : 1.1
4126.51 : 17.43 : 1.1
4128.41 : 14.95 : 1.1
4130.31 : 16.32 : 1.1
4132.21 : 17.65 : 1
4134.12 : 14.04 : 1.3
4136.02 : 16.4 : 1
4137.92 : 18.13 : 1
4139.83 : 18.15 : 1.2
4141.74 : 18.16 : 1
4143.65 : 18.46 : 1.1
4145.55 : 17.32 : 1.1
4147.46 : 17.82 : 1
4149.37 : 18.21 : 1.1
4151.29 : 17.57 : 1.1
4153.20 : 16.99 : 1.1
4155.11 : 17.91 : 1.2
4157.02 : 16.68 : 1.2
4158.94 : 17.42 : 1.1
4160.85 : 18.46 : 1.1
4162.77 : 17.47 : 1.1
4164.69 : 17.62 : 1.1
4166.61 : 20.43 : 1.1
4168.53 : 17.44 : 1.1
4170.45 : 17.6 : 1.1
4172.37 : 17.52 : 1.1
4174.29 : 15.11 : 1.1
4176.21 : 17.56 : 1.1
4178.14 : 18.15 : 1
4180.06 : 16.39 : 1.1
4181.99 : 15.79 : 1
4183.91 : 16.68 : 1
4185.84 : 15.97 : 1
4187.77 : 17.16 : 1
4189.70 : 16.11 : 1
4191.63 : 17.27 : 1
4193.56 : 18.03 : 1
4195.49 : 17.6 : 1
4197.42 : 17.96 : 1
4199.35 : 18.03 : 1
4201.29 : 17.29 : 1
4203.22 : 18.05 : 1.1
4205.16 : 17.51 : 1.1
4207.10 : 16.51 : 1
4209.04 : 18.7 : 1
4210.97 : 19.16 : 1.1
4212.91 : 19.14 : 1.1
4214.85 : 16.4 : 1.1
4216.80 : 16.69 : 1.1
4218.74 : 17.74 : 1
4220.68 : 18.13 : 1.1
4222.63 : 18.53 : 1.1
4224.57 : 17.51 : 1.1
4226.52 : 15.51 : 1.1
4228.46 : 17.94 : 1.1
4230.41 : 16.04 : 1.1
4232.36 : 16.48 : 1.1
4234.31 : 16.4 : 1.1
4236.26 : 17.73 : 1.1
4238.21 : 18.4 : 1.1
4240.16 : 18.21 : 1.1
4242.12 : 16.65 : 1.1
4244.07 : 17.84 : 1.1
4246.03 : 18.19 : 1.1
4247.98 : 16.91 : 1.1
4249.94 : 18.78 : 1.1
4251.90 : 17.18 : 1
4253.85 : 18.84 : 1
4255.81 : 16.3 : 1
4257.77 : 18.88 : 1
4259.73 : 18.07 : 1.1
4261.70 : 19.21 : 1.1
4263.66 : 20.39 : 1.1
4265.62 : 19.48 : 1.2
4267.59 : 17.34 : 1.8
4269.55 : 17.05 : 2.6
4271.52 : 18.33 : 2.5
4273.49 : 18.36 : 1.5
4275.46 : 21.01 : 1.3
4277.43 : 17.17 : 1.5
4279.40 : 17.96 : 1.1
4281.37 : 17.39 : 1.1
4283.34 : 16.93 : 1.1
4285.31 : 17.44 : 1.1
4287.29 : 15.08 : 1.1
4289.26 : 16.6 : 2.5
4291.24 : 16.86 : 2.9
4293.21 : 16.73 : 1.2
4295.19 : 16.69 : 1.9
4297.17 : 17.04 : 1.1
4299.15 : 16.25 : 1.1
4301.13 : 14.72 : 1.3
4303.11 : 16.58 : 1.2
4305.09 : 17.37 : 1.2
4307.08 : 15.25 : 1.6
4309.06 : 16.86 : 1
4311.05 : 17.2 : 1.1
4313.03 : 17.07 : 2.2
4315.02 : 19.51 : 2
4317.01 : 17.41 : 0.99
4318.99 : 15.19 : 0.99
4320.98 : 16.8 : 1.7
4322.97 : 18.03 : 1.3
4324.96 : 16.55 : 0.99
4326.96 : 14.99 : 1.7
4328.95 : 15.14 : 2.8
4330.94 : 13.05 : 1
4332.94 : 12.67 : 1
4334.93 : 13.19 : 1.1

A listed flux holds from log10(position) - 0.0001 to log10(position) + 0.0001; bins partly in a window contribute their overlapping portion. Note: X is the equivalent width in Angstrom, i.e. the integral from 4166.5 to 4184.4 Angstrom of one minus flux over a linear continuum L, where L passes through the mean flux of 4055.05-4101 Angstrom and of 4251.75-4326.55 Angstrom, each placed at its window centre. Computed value 0.0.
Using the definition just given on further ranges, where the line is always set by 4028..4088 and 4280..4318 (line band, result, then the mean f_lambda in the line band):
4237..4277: -2.97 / 18.3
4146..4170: -0.52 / 17.8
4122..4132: 0.54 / 16.6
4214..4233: 0.03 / 17.1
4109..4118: 0.92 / 15.8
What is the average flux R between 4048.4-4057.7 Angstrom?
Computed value 17.4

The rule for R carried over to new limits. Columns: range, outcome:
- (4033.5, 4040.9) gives 18.9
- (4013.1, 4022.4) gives 18.8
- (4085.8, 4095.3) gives 16.1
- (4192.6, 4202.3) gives 17.8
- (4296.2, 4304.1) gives 16.1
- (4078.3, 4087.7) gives 17.3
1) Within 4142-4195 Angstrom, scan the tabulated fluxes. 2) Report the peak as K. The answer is 20.43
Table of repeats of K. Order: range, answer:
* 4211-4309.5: 21.01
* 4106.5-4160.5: 18.46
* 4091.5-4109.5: 16.54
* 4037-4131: 20.85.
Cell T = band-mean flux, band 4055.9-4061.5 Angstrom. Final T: 18.7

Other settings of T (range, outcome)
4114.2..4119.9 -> 16.4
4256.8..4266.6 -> 19.2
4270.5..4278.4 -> 18.7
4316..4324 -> 16.9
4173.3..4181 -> 16.8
